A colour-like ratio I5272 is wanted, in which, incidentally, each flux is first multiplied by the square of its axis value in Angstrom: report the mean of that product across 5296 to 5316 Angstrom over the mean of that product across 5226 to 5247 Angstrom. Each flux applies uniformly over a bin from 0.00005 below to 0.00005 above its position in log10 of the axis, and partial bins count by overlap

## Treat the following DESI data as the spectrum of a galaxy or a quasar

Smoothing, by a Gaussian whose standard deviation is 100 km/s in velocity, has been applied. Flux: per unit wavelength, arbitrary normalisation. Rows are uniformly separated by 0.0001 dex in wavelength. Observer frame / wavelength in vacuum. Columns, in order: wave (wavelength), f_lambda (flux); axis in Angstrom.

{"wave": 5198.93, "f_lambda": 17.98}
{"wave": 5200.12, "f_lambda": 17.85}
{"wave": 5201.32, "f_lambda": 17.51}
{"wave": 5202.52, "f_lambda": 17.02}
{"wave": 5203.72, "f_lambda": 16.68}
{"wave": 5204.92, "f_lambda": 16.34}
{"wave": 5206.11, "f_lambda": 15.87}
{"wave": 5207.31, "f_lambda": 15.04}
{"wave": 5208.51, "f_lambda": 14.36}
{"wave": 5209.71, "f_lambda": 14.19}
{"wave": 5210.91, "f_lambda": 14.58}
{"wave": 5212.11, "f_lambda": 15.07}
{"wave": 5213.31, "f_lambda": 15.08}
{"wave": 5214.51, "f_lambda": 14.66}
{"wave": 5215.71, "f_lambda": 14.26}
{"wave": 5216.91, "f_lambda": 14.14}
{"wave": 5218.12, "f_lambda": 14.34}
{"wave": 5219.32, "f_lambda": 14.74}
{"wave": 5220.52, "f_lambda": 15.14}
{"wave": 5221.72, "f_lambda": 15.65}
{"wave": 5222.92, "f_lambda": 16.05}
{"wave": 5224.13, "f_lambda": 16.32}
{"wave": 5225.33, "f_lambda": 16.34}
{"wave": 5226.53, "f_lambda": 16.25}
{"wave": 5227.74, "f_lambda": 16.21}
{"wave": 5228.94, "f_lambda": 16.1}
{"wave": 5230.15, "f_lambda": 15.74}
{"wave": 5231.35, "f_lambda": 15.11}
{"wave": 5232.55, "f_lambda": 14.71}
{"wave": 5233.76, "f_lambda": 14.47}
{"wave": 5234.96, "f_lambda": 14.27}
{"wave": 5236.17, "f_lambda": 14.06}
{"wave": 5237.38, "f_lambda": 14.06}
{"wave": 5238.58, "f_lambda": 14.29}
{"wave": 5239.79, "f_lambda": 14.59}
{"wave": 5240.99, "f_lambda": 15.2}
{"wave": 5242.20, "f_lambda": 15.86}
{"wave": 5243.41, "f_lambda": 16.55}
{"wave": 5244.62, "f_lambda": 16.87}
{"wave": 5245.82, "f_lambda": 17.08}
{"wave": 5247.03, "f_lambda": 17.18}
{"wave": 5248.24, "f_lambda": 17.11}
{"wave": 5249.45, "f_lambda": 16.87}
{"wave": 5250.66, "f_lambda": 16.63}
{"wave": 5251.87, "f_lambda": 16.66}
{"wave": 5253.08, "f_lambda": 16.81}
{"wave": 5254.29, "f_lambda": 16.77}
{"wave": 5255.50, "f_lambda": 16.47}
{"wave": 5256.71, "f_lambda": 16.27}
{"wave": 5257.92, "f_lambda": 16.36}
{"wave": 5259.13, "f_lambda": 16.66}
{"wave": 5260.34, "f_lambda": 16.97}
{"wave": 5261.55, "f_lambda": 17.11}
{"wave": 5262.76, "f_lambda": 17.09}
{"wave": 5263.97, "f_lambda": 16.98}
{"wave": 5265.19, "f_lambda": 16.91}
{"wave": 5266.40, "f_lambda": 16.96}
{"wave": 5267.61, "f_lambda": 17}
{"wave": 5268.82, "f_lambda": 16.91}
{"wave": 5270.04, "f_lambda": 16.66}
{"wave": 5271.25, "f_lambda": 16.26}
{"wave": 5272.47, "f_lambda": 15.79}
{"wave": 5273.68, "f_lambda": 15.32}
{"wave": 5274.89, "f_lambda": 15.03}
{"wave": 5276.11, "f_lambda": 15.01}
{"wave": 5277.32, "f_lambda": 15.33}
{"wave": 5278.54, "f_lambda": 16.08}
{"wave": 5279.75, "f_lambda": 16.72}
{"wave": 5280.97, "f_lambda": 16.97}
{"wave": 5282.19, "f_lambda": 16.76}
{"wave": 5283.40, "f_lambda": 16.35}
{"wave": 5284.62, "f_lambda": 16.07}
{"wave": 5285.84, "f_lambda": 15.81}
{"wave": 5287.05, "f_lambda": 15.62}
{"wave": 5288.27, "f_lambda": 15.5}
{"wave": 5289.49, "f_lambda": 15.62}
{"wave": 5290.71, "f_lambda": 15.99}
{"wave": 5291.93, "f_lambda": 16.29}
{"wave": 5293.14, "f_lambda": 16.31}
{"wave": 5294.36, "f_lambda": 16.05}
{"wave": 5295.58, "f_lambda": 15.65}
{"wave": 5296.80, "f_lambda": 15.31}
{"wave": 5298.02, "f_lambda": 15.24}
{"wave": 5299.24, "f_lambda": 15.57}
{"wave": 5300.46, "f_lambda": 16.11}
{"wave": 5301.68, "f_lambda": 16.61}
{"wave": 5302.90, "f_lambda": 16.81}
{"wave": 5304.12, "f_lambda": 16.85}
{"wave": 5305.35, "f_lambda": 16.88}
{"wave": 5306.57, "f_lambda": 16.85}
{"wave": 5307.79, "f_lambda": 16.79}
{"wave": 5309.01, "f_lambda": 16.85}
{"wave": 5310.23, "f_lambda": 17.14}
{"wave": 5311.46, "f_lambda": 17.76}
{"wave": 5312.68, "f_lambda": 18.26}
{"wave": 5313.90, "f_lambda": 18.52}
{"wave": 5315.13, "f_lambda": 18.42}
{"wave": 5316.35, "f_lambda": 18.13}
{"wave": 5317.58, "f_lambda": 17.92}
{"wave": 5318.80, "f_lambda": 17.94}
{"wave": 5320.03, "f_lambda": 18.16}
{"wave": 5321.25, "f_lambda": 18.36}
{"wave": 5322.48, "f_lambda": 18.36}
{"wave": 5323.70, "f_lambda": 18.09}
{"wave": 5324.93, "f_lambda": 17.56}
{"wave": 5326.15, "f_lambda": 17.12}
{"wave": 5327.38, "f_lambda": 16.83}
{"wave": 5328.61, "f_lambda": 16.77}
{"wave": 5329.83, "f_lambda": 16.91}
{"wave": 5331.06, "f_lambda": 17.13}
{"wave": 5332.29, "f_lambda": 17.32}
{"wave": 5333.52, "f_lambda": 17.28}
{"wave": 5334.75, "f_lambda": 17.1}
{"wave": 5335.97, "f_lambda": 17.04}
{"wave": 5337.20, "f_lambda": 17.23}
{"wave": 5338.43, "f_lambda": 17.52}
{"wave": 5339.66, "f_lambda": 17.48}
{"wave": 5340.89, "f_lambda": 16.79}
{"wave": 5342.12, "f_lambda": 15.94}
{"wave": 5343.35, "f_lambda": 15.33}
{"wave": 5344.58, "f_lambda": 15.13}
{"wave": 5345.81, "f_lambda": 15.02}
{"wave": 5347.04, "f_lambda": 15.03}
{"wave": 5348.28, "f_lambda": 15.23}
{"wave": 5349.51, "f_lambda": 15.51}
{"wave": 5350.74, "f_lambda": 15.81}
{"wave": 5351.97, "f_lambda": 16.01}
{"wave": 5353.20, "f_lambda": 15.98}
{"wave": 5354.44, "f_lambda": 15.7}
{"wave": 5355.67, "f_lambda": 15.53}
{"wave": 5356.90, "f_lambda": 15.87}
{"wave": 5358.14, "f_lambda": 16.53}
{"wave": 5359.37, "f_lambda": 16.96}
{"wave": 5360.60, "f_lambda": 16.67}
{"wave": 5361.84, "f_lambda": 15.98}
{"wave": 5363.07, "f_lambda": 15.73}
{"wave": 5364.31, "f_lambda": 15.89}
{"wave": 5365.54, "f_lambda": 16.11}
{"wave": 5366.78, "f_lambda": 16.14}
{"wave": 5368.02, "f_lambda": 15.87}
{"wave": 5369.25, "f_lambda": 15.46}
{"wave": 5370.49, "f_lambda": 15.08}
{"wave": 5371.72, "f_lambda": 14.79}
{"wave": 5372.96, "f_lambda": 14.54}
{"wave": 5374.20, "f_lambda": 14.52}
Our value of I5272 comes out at 1.1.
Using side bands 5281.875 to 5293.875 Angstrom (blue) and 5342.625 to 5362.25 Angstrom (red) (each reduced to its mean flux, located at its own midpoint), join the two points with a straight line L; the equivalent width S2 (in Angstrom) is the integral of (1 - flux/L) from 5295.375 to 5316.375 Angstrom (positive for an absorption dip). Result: -1.2 Angstrom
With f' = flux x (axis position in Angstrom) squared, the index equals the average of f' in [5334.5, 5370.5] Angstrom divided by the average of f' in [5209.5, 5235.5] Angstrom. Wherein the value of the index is 1.11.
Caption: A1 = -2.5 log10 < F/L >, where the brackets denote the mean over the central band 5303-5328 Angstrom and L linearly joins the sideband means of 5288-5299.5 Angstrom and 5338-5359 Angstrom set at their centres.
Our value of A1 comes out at -0.12 mag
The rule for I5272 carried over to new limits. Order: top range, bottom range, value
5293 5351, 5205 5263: 1.11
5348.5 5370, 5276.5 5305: 1.02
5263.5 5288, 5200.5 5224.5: 1.08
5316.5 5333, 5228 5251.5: 1.16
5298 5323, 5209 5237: 1.19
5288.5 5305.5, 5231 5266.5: 1.02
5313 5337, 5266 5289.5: 1.12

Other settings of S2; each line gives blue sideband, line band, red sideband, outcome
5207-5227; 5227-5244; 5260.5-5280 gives 0.4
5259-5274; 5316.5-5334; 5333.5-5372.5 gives -1.4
